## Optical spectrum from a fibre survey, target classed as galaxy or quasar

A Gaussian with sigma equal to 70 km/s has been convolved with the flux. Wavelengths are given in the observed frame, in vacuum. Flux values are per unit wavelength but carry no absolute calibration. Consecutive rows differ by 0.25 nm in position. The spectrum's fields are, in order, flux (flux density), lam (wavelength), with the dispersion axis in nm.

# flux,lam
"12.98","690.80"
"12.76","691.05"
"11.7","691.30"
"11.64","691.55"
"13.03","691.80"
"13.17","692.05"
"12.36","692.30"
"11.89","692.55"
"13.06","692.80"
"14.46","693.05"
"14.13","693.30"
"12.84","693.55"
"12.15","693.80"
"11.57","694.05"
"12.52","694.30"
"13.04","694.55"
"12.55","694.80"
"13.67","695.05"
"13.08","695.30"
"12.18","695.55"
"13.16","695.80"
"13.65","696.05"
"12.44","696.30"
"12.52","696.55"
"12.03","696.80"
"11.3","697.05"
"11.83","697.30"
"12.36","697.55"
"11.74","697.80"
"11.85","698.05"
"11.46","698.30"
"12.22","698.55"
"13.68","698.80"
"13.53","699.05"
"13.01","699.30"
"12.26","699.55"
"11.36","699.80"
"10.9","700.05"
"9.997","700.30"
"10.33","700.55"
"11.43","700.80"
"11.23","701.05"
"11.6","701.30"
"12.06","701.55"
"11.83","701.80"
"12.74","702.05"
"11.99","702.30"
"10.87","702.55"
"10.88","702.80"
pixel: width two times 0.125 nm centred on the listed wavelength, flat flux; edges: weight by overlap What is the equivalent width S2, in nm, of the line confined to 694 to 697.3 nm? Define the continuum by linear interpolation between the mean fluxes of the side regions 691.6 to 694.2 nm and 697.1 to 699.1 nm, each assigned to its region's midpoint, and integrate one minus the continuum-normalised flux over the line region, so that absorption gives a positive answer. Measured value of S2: -0.02 nm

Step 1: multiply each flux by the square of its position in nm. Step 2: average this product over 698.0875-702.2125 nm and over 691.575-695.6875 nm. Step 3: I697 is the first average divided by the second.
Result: 0.9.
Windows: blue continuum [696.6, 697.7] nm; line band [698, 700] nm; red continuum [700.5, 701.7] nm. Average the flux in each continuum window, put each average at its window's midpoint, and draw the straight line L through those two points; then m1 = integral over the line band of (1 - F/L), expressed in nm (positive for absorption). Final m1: -0.12 nm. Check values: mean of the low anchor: 11.9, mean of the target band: 12.4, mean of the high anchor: 11.4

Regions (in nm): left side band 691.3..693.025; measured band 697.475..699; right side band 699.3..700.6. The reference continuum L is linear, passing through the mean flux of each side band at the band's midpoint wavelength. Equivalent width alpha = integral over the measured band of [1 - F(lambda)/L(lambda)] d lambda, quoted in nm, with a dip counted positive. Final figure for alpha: -0.10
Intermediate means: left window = 12.6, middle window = 12.3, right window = 11.2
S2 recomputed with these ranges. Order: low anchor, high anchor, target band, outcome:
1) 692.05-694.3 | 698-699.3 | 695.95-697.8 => 0.06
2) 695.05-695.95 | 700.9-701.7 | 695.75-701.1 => 0.12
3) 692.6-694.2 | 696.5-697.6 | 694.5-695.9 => -0.05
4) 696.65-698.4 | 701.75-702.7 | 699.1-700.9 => 0.06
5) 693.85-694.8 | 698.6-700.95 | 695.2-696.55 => -0.07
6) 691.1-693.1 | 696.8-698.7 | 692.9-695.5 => -0.14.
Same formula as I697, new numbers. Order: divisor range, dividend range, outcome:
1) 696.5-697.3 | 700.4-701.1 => 0.93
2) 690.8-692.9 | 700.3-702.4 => 0.95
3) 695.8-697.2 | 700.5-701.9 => 0.93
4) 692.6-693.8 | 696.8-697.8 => 0.90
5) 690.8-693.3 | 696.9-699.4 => 0.98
